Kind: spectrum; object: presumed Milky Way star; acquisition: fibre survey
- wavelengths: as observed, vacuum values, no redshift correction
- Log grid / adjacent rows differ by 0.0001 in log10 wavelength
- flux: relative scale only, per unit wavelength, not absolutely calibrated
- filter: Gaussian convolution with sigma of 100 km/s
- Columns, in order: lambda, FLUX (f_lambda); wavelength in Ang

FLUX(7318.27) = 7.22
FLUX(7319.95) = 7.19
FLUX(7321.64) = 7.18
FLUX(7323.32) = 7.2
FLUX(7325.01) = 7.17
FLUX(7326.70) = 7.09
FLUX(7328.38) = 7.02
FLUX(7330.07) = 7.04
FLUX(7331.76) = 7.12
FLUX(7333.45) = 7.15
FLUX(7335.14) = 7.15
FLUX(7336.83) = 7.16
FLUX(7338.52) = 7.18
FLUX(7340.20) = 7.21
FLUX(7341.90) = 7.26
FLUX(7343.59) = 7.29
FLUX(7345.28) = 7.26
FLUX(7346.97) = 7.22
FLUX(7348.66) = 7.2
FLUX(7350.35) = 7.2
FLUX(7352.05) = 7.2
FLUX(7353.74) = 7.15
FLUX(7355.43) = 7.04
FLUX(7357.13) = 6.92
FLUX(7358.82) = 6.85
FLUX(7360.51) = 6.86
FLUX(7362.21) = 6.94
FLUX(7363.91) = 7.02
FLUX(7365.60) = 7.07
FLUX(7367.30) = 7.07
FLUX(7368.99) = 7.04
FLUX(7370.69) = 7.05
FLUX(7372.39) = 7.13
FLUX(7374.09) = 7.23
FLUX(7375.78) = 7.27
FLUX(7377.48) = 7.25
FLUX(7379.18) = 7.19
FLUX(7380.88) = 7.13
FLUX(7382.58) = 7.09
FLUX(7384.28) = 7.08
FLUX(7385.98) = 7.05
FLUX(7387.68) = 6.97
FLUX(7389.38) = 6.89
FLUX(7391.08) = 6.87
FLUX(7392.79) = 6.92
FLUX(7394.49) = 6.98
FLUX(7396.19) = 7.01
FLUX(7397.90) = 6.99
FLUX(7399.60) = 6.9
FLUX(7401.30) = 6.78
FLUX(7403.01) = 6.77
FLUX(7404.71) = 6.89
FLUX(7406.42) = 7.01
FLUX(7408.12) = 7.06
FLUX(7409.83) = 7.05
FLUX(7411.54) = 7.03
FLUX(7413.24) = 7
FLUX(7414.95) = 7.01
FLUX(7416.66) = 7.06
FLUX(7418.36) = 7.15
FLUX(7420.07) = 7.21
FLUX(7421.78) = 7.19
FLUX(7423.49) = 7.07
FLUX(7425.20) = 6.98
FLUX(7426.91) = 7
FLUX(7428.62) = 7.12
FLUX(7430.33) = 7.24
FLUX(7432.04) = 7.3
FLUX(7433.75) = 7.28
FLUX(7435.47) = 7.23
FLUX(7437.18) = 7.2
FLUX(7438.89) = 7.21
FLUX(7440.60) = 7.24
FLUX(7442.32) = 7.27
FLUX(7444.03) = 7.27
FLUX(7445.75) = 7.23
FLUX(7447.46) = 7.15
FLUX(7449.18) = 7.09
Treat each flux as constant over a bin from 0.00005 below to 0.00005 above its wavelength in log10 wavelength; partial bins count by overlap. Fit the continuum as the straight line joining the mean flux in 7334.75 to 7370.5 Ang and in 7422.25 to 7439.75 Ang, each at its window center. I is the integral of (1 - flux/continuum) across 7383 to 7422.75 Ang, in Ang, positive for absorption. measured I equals 0.8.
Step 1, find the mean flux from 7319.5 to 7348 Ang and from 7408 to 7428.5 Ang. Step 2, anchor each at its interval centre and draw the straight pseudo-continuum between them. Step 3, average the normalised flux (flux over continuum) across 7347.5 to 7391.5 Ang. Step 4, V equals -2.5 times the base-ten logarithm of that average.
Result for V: 0.01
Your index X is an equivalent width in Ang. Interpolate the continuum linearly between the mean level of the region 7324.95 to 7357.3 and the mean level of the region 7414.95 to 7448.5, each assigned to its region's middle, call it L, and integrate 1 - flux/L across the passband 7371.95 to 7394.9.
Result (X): 0.3 Ang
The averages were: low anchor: 7.16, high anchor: 7.17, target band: 7.08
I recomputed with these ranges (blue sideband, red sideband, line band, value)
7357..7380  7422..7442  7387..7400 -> 0.3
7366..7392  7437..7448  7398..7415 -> 0.5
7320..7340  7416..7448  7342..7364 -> 0.2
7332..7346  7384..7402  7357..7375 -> 0.1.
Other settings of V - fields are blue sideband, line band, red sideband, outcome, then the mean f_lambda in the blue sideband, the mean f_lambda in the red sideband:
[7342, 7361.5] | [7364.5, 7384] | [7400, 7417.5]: -0.01 mag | 7.11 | 6.96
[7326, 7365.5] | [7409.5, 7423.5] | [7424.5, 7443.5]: 0.01 mag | 7.11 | 7.19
